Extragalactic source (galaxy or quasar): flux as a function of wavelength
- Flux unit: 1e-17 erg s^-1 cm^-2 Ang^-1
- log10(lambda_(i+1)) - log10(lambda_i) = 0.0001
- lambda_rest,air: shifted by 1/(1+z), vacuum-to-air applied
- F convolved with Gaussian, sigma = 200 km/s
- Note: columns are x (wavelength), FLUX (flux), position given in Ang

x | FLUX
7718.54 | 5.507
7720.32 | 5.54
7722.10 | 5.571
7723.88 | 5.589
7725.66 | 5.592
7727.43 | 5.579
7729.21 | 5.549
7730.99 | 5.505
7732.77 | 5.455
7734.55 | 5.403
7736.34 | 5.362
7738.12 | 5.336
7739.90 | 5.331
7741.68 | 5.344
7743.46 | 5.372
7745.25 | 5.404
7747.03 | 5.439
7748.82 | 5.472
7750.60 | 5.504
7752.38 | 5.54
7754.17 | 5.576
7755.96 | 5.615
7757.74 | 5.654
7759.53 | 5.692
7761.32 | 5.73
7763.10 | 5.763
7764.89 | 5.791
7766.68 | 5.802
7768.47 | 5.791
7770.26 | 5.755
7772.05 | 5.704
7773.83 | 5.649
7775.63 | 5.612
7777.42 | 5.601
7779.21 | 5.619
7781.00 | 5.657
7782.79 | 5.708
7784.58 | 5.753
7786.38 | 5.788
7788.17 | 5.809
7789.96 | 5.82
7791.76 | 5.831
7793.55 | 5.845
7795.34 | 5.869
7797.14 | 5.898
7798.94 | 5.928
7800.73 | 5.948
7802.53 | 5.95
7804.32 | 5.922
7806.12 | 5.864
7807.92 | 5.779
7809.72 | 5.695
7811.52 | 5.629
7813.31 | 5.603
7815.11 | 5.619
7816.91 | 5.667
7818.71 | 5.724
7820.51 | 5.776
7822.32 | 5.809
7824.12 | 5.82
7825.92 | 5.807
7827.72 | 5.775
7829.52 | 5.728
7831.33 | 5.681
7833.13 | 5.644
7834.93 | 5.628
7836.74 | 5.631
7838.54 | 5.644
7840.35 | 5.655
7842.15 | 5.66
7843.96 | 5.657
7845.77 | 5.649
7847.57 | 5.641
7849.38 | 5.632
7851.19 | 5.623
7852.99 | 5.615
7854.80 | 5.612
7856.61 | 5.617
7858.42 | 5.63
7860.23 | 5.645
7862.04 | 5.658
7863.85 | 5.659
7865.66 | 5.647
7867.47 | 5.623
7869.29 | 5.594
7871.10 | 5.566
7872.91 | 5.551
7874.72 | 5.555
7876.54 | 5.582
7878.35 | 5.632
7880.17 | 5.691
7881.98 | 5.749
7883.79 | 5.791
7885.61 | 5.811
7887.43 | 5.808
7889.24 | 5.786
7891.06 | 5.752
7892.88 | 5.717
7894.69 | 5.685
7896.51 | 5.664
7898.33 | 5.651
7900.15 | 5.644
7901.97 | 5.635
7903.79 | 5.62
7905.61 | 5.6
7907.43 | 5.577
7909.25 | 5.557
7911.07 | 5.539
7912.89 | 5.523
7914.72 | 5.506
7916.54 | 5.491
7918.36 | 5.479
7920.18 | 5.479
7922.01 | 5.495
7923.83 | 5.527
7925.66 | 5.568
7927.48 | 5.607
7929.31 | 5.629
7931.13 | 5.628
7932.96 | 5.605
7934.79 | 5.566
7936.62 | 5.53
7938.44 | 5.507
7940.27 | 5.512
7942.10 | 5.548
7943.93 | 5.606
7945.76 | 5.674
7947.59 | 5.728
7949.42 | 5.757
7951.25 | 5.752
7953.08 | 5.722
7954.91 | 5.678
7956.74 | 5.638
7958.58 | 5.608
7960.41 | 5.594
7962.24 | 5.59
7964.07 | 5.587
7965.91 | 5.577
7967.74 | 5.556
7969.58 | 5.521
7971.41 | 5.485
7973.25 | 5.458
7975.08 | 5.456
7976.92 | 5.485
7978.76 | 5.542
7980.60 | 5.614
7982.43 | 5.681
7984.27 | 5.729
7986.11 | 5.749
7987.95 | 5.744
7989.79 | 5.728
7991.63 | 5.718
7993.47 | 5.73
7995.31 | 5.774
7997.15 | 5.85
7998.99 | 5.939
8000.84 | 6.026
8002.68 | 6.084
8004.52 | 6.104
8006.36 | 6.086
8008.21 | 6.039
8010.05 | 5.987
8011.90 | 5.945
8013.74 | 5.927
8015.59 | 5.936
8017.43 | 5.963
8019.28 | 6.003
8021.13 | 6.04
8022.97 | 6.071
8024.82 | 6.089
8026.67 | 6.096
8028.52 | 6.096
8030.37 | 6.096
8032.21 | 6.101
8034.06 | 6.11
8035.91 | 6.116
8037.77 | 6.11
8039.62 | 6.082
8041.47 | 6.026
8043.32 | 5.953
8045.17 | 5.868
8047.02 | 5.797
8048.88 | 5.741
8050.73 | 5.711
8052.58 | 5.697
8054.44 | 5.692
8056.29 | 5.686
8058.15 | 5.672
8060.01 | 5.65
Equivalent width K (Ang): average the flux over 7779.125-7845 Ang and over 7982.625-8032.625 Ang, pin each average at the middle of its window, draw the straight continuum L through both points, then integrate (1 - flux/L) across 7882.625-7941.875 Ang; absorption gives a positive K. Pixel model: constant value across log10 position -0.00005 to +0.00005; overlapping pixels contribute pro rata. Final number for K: 2.5 Ang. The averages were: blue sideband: 5.75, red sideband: 5.94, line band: 5.61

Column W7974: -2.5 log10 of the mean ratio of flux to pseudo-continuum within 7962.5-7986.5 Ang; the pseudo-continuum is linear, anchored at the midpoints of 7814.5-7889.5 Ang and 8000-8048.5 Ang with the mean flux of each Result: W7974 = 0.07 mag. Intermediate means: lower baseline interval 5.67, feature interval 5.57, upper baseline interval 6.03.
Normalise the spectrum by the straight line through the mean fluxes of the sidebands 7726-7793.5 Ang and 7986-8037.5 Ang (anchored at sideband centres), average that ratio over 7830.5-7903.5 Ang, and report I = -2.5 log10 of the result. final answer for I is 0.02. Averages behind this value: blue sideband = 5.61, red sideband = 5.97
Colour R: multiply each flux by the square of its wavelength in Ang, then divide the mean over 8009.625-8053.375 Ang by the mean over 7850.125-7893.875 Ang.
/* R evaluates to 1.10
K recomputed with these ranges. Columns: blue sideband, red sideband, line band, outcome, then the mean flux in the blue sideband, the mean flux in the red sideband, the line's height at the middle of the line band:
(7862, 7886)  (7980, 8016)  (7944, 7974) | 0.9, 5.65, 5.87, 5.8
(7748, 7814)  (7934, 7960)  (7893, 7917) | 0.3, 5.74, 5.63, 5.66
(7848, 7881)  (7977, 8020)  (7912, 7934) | 0.7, 5.62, 5.86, 5.72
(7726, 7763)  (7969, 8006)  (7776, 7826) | -2.0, 5.5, 5.73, 5.55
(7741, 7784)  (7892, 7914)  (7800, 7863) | -1.0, 5.62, 5.62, 5.62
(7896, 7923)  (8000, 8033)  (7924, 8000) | 2.1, 5.56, 6.04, 5.8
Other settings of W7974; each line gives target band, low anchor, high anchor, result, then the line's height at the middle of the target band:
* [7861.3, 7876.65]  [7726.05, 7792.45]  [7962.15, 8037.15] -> 0.021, 5.71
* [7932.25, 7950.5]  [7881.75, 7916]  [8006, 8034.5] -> 0.036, 5.79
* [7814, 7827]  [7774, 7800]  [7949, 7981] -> -0.002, 5.73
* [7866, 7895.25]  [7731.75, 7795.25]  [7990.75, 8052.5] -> 0.019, 5.78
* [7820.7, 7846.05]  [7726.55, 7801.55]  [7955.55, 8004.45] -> -0.009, 5.65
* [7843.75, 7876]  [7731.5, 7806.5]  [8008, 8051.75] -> 0.030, 5.78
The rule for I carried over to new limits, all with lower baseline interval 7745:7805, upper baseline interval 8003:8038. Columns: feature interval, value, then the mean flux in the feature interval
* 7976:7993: 0.06 mag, 5.67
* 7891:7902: 0.04 mag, 5.68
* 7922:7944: 0.07 mag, 5.56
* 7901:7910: 0.06 mag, 5.6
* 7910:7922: 0.08 mag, 5.5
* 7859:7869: 0.04 mag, 5.64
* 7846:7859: 0.04 mag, 5.63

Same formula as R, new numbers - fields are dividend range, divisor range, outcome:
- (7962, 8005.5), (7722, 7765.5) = 1.10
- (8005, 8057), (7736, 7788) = 1.14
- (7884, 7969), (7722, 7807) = 1.04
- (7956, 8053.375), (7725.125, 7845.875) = 1.09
